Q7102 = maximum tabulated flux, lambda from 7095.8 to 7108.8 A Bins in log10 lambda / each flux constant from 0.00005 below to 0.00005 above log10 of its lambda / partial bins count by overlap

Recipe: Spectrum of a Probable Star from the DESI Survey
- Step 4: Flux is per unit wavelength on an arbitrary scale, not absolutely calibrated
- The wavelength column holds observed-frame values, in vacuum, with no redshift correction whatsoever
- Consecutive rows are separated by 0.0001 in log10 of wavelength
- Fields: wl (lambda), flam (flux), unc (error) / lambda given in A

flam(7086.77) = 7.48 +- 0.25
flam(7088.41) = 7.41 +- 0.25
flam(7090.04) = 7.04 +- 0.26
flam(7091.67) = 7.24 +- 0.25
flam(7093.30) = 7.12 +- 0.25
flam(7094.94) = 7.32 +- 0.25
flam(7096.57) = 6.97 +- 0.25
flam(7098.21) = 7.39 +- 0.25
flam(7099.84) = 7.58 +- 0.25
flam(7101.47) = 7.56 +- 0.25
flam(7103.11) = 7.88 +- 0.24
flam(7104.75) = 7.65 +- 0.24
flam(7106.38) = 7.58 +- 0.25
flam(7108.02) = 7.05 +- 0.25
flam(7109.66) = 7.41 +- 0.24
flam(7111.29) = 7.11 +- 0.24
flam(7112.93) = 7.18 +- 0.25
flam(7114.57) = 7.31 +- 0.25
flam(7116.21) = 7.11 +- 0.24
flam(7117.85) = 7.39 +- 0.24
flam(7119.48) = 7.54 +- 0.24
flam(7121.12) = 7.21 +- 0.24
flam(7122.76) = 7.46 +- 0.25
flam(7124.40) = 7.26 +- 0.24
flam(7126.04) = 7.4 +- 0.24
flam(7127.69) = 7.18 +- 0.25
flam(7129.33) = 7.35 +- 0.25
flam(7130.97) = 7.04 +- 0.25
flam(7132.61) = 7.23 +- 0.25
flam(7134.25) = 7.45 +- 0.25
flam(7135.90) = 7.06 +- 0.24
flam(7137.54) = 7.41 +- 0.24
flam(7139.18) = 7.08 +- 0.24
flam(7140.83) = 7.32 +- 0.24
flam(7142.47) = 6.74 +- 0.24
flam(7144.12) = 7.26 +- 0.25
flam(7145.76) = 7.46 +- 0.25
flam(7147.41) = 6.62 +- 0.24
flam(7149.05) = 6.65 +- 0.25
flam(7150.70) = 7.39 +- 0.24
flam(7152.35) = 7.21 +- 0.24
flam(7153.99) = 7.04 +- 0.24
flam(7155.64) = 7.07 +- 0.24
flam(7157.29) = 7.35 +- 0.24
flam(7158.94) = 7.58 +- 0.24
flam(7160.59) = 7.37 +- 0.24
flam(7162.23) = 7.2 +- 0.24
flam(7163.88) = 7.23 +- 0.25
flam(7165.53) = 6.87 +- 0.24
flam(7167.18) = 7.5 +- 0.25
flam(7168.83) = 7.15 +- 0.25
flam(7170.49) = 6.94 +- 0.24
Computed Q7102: 7.88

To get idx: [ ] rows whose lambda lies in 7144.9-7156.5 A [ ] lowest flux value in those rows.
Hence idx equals 6.62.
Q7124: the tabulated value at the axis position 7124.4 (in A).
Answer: 7.26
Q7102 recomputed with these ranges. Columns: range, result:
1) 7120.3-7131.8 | 7.46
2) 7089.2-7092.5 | 7.24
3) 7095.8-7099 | 7.39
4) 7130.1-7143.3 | 7.45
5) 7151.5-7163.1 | 7.58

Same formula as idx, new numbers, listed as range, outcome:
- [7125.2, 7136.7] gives 7.04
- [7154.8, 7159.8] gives 7.07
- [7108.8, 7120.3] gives 7.11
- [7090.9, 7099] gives 6.97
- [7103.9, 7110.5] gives 7.05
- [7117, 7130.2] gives 7.18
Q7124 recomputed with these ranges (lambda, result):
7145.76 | 7.46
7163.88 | 7.23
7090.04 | 7.04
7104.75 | 7.65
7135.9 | 7.06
